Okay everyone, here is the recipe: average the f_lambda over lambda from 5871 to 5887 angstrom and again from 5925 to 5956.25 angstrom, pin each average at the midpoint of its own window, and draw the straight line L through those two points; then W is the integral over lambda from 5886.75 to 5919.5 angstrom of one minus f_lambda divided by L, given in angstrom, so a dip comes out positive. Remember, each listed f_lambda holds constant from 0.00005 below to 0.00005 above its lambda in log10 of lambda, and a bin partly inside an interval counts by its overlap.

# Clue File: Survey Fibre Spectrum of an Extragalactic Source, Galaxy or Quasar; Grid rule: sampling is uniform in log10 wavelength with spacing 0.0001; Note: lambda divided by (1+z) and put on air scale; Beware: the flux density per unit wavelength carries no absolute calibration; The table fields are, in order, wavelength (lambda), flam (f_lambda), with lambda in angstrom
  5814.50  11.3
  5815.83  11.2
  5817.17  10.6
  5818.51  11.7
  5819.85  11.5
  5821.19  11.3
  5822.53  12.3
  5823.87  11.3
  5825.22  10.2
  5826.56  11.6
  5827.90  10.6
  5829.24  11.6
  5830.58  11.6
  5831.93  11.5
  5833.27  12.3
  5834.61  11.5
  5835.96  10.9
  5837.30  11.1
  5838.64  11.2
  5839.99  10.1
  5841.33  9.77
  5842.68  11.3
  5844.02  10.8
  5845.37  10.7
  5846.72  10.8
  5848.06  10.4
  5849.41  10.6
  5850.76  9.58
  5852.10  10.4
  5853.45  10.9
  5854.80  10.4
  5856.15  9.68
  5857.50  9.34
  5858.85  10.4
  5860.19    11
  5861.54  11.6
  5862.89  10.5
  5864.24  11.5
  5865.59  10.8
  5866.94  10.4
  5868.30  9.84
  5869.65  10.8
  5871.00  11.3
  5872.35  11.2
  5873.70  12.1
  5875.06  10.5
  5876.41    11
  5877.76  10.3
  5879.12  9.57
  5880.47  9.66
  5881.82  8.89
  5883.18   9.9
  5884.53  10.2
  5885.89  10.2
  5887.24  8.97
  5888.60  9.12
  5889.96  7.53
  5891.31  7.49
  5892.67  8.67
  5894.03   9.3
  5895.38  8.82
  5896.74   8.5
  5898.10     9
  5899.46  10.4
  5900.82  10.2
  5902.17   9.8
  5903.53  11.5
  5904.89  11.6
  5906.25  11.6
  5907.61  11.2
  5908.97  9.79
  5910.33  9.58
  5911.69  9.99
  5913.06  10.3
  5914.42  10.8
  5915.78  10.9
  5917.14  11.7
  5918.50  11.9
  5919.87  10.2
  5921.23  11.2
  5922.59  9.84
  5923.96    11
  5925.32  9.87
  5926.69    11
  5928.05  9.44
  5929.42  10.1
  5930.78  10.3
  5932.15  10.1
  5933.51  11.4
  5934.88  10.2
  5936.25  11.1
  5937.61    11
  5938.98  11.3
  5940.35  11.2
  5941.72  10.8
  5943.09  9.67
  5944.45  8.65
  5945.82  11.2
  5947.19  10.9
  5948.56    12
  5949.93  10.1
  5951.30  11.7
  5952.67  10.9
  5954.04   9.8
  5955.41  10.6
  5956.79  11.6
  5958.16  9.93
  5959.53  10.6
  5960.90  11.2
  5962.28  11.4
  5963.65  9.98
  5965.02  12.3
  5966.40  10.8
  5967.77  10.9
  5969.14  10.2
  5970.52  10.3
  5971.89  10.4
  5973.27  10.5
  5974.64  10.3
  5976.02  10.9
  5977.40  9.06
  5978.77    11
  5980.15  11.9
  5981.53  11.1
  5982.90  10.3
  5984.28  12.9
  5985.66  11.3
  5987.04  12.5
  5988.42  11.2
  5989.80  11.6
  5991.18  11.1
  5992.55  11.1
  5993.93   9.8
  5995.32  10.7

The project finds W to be 1.51 angstrom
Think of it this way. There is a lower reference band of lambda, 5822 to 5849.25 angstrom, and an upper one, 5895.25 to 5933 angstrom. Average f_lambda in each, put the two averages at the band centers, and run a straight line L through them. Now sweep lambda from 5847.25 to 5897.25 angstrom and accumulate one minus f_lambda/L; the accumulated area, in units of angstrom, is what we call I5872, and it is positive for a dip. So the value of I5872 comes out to 3.3 angstrom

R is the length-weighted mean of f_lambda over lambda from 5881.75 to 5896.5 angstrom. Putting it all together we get 9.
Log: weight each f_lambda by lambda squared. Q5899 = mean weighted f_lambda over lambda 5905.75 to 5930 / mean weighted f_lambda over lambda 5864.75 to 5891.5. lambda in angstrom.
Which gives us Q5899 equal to 1.1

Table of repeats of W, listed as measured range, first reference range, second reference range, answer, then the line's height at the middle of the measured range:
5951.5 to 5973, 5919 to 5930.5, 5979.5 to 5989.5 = 0.7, 11.1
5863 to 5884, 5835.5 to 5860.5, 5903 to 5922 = 0.2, 10.6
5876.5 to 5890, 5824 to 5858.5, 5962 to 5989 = 1.5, 10.8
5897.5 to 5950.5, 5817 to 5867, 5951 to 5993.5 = 1.6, 10.9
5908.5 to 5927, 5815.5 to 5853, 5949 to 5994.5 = 0.6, 10.9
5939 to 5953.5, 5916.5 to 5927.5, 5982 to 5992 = 0.5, 11.1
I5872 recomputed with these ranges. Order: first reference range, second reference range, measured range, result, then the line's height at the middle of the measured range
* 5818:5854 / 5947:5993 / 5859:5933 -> 5.0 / 11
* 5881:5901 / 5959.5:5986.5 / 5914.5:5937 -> -1.8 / 9.87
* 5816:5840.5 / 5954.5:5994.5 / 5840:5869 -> 1.8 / 11.2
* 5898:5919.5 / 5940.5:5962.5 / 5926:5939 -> 0.2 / 10.7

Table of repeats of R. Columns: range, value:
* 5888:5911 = 9.66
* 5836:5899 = 10.1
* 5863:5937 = 10.2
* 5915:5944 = 10.7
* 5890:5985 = 10.5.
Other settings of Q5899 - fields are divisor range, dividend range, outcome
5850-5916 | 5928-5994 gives 1.10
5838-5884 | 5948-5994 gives 1.08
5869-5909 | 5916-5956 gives 1.09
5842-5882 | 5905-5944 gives 1.03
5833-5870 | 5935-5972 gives 1.05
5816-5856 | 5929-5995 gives 1.03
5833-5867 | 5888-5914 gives 0.93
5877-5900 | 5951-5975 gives 1.20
